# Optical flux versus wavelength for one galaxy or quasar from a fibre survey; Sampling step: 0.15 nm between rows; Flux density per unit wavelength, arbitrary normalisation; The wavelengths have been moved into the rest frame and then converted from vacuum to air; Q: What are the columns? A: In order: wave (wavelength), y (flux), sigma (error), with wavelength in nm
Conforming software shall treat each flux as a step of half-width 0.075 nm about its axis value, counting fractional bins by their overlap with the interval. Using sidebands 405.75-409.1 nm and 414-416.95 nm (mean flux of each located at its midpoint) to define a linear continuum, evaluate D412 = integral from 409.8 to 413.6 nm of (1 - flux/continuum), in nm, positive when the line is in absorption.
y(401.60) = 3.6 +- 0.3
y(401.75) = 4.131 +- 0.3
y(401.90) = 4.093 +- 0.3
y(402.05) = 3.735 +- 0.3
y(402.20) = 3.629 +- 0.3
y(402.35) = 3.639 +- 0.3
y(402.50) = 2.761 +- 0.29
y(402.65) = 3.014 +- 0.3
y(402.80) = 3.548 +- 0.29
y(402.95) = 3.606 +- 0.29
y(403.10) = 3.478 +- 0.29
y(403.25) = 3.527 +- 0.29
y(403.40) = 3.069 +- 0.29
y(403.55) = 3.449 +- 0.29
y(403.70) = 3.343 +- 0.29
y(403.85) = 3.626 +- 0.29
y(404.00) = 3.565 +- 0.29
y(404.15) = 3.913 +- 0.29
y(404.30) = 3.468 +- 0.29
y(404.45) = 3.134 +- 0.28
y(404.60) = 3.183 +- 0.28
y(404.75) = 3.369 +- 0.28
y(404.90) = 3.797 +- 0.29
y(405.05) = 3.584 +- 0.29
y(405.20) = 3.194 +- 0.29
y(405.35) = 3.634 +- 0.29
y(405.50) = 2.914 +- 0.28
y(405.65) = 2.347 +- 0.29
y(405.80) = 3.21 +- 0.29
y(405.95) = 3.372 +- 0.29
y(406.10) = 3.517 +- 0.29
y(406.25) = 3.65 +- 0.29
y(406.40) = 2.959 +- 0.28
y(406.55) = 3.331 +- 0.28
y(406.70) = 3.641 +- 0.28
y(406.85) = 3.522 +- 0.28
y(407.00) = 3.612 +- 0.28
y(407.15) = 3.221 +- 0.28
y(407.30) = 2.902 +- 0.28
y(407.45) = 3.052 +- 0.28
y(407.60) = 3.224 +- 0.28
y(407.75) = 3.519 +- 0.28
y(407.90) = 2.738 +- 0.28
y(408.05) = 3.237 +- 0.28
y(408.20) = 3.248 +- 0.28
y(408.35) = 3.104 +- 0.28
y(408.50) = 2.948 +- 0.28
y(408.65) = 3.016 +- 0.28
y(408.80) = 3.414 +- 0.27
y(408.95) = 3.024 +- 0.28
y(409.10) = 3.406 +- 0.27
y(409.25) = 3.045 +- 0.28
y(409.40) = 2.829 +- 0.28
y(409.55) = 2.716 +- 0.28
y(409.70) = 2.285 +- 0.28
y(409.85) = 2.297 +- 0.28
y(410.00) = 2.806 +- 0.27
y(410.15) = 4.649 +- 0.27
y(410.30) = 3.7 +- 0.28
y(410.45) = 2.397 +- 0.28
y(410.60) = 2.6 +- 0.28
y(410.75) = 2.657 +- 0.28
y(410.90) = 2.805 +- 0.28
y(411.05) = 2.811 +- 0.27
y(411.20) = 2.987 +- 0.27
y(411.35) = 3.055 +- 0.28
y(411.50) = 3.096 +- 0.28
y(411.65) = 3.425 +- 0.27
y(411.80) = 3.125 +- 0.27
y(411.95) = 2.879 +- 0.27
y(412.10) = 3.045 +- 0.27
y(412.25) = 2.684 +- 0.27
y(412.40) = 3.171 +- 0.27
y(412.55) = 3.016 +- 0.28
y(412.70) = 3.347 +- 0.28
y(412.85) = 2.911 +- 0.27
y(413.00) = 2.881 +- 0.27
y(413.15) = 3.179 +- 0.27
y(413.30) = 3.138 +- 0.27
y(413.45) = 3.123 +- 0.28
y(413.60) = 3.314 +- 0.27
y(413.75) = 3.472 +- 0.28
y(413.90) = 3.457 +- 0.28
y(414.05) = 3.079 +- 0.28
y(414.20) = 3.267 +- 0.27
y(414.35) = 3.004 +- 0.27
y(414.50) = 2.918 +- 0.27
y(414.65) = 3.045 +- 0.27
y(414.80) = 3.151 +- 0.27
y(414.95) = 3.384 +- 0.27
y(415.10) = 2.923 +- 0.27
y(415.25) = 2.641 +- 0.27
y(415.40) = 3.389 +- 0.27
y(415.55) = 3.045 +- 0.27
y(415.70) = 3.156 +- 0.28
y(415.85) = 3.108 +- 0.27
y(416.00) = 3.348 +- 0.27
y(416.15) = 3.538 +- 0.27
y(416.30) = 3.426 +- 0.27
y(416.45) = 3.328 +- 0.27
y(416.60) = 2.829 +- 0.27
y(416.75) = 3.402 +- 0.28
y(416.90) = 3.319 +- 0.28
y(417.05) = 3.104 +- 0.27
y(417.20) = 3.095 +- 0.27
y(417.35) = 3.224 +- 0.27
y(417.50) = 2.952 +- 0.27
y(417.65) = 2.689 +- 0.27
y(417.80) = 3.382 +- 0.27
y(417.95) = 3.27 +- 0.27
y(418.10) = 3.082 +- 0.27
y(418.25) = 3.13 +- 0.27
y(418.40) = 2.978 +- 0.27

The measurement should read 0.194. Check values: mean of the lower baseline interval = 3.25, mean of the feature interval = 3.04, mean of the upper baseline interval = 3.16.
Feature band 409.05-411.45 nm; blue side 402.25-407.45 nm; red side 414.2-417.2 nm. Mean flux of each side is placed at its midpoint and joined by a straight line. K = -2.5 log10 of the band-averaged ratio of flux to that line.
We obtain 0.113 mag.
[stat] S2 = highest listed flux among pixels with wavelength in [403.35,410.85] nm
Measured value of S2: 4.649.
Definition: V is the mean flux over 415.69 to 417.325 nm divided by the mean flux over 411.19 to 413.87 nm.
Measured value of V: 1.04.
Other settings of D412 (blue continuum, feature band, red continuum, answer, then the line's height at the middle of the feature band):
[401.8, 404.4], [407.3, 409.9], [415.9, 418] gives 0.29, 3.38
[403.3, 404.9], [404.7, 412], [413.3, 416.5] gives 0.44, 3.34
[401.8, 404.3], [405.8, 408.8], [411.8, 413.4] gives 0.04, 3.29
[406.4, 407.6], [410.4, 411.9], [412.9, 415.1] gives 0.15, 3.22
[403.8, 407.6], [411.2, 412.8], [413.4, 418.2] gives 0.08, 3.24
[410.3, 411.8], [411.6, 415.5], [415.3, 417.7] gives -0.09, 3.04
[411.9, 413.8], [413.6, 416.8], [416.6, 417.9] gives -0.08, 3.11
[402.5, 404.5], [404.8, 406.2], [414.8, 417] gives 0.04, 3.38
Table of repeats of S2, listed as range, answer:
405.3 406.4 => 3.65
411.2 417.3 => 3.538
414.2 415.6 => 3.389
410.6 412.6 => 3.425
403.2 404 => 3.626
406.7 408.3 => 3.612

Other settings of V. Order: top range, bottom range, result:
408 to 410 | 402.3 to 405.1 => 0.86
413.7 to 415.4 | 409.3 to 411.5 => 1.08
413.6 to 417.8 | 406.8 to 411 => 1.03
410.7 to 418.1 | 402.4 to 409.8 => 0.96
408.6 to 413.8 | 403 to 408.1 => 0.91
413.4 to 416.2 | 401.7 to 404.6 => 0.91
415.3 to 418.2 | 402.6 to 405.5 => 0.93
